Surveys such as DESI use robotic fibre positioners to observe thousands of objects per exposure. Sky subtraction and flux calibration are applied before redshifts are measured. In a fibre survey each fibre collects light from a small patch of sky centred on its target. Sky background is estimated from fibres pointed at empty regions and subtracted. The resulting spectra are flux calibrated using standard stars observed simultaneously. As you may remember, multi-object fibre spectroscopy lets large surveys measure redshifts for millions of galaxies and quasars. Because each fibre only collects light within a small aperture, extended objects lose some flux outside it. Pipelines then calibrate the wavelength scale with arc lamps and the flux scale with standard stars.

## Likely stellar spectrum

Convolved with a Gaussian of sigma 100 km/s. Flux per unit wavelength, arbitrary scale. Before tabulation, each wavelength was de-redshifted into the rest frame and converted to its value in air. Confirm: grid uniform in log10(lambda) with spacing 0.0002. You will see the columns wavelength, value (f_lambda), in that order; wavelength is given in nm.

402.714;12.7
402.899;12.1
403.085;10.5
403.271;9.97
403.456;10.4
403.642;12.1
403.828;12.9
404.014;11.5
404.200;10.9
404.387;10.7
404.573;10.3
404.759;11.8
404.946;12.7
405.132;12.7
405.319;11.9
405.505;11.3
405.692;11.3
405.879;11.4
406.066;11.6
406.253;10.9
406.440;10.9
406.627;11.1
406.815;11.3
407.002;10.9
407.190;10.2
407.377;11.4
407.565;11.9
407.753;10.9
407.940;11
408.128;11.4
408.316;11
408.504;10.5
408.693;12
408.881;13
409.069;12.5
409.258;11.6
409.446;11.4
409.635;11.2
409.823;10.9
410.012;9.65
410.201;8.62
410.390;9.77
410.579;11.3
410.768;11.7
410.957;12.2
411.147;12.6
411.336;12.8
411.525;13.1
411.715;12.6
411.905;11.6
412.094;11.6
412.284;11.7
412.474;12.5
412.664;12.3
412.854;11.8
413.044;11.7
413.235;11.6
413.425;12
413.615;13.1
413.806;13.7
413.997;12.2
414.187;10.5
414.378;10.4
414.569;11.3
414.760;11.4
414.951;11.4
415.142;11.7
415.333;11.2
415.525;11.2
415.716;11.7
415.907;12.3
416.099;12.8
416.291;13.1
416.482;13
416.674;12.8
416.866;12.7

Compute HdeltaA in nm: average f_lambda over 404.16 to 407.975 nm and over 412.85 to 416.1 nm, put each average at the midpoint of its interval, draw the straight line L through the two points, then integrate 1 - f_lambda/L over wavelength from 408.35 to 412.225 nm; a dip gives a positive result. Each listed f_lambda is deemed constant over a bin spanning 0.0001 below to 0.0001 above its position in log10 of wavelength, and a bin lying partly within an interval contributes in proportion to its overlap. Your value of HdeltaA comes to 0.00 nm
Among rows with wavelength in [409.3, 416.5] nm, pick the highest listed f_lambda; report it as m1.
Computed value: 13.7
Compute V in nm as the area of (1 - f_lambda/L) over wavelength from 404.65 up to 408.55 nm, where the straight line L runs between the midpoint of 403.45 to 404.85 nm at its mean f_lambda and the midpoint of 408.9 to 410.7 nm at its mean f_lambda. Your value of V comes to -0.06 nm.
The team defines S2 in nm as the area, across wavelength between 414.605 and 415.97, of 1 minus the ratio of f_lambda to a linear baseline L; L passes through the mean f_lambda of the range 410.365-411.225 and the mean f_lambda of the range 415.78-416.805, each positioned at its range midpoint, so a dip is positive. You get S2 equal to 0.112 nm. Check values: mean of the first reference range 11.6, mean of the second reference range 12.8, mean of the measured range 11.5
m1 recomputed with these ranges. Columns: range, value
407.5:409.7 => 13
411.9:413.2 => 12.5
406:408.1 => 11.9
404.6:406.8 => 12.7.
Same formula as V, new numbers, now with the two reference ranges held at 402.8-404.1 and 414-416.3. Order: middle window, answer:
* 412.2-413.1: -0.039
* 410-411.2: 0.065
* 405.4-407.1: 0.032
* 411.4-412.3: -0.053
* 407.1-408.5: 0.044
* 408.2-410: -0.004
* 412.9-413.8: -0.056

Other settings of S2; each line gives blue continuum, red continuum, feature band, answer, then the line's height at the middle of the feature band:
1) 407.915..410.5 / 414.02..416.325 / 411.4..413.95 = -0.21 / 11.3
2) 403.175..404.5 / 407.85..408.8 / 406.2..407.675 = 0.02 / 11.2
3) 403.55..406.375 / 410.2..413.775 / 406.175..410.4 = 0.25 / 11.8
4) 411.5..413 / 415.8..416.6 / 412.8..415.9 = 0.19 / 12.5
